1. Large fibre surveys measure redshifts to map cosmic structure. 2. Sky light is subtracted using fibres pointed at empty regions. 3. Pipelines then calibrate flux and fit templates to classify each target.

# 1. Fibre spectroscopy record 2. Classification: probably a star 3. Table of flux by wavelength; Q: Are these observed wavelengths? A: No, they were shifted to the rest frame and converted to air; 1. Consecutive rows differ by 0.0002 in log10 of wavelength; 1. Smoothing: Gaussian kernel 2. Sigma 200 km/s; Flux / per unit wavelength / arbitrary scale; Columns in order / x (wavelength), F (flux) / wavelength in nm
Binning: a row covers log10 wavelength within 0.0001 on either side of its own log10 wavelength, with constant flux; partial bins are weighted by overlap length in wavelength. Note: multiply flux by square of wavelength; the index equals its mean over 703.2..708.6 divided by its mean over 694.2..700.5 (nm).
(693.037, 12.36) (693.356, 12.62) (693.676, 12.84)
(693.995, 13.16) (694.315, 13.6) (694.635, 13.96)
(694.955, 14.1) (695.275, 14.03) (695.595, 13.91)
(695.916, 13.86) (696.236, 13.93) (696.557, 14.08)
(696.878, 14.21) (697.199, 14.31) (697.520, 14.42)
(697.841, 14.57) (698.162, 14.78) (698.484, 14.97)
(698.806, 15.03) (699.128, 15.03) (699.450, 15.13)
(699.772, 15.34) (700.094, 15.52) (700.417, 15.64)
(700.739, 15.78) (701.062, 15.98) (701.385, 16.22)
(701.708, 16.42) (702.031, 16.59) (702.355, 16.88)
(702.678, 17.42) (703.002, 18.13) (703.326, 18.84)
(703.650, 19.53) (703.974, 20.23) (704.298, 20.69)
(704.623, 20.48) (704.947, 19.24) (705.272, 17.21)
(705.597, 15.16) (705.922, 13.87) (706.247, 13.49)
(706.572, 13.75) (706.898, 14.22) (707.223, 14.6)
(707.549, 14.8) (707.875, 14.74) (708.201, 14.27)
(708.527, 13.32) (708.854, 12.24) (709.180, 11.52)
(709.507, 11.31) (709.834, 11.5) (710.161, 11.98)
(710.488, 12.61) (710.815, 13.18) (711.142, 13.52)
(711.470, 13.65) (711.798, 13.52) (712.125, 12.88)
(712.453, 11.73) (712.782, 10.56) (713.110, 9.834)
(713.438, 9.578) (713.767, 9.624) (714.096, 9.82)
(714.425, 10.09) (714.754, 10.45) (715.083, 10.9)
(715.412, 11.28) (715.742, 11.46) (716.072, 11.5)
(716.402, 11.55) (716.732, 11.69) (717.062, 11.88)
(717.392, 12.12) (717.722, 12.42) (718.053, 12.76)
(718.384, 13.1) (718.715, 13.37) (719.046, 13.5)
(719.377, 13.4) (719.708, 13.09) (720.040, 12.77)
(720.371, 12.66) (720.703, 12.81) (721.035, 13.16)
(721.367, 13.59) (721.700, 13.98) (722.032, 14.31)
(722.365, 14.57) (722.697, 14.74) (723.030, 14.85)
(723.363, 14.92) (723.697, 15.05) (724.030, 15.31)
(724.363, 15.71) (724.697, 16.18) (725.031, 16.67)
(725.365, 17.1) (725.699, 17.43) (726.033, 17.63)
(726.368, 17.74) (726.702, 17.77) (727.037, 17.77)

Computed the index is 1.2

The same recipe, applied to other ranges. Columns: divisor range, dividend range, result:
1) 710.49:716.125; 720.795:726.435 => 1.39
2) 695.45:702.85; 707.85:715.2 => 0.80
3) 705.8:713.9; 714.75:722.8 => 1.03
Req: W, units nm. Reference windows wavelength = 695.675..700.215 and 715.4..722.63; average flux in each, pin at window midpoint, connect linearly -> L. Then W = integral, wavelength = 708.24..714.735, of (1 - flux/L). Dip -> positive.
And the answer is 0.85 nm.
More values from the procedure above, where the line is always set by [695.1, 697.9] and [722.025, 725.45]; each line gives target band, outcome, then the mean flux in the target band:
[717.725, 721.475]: 0.53 nm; 13.1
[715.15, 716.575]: 0.34 nm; 11.4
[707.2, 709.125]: 0.11 nm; 13.8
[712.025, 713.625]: 0.44 nm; 10.8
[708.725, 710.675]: 0.38 nm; 11.9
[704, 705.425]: -0.49 nm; 19.5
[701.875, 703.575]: -0.38 nm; 17.7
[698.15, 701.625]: -0.28 nm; 15.5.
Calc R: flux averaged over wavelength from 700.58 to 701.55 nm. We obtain 16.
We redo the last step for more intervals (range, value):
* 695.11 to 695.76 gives 14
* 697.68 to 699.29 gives 14.9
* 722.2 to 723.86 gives 14.8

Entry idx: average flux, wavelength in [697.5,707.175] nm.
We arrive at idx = 16.4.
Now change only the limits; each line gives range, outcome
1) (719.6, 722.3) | 13.3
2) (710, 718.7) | 11.7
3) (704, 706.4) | 17.3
